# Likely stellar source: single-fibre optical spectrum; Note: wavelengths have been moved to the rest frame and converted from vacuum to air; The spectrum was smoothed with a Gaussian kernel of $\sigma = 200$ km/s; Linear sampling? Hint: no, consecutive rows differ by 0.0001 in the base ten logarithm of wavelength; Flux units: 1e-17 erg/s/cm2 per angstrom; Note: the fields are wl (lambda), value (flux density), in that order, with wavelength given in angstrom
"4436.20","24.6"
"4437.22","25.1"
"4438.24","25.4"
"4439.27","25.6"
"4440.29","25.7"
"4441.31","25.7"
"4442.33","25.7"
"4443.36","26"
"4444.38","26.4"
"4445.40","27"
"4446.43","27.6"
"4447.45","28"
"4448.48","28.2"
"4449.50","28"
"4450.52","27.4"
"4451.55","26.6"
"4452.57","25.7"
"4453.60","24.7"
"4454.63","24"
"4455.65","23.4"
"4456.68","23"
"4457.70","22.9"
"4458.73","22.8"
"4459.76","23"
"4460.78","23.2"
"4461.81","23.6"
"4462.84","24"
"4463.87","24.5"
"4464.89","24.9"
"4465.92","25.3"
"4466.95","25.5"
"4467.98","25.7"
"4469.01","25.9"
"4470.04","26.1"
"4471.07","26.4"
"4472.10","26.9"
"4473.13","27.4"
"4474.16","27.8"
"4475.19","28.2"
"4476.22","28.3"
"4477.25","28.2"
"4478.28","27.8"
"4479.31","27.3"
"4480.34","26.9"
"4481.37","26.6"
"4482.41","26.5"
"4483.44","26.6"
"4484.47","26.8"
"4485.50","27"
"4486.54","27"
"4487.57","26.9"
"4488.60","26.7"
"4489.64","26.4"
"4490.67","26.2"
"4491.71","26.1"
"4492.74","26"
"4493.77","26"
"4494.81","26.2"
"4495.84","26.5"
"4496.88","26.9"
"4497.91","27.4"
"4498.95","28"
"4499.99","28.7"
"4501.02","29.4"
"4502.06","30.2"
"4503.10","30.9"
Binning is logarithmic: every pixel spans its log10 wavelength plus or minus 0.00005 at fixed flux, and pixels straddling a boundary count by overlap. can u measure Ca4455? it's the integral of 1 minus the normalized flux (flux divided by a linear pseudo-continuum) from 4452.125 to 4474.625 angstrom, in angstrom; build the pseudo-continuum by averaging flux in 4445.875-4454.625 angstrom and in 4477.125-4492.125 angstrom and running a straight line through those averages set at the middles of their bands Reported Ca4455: 1.7 angstrom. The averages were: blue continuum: 26.8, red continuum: 26.8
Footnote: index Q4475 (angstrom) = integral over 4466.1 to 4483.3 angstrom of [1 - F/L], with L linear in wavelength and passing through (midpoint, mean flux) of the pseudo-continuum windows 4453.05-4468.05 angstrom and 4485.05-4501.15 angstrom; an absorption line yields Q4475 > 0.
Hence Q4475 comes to -1.1 angstrom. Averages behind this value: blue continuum 24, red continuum 26.9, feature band 26.9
